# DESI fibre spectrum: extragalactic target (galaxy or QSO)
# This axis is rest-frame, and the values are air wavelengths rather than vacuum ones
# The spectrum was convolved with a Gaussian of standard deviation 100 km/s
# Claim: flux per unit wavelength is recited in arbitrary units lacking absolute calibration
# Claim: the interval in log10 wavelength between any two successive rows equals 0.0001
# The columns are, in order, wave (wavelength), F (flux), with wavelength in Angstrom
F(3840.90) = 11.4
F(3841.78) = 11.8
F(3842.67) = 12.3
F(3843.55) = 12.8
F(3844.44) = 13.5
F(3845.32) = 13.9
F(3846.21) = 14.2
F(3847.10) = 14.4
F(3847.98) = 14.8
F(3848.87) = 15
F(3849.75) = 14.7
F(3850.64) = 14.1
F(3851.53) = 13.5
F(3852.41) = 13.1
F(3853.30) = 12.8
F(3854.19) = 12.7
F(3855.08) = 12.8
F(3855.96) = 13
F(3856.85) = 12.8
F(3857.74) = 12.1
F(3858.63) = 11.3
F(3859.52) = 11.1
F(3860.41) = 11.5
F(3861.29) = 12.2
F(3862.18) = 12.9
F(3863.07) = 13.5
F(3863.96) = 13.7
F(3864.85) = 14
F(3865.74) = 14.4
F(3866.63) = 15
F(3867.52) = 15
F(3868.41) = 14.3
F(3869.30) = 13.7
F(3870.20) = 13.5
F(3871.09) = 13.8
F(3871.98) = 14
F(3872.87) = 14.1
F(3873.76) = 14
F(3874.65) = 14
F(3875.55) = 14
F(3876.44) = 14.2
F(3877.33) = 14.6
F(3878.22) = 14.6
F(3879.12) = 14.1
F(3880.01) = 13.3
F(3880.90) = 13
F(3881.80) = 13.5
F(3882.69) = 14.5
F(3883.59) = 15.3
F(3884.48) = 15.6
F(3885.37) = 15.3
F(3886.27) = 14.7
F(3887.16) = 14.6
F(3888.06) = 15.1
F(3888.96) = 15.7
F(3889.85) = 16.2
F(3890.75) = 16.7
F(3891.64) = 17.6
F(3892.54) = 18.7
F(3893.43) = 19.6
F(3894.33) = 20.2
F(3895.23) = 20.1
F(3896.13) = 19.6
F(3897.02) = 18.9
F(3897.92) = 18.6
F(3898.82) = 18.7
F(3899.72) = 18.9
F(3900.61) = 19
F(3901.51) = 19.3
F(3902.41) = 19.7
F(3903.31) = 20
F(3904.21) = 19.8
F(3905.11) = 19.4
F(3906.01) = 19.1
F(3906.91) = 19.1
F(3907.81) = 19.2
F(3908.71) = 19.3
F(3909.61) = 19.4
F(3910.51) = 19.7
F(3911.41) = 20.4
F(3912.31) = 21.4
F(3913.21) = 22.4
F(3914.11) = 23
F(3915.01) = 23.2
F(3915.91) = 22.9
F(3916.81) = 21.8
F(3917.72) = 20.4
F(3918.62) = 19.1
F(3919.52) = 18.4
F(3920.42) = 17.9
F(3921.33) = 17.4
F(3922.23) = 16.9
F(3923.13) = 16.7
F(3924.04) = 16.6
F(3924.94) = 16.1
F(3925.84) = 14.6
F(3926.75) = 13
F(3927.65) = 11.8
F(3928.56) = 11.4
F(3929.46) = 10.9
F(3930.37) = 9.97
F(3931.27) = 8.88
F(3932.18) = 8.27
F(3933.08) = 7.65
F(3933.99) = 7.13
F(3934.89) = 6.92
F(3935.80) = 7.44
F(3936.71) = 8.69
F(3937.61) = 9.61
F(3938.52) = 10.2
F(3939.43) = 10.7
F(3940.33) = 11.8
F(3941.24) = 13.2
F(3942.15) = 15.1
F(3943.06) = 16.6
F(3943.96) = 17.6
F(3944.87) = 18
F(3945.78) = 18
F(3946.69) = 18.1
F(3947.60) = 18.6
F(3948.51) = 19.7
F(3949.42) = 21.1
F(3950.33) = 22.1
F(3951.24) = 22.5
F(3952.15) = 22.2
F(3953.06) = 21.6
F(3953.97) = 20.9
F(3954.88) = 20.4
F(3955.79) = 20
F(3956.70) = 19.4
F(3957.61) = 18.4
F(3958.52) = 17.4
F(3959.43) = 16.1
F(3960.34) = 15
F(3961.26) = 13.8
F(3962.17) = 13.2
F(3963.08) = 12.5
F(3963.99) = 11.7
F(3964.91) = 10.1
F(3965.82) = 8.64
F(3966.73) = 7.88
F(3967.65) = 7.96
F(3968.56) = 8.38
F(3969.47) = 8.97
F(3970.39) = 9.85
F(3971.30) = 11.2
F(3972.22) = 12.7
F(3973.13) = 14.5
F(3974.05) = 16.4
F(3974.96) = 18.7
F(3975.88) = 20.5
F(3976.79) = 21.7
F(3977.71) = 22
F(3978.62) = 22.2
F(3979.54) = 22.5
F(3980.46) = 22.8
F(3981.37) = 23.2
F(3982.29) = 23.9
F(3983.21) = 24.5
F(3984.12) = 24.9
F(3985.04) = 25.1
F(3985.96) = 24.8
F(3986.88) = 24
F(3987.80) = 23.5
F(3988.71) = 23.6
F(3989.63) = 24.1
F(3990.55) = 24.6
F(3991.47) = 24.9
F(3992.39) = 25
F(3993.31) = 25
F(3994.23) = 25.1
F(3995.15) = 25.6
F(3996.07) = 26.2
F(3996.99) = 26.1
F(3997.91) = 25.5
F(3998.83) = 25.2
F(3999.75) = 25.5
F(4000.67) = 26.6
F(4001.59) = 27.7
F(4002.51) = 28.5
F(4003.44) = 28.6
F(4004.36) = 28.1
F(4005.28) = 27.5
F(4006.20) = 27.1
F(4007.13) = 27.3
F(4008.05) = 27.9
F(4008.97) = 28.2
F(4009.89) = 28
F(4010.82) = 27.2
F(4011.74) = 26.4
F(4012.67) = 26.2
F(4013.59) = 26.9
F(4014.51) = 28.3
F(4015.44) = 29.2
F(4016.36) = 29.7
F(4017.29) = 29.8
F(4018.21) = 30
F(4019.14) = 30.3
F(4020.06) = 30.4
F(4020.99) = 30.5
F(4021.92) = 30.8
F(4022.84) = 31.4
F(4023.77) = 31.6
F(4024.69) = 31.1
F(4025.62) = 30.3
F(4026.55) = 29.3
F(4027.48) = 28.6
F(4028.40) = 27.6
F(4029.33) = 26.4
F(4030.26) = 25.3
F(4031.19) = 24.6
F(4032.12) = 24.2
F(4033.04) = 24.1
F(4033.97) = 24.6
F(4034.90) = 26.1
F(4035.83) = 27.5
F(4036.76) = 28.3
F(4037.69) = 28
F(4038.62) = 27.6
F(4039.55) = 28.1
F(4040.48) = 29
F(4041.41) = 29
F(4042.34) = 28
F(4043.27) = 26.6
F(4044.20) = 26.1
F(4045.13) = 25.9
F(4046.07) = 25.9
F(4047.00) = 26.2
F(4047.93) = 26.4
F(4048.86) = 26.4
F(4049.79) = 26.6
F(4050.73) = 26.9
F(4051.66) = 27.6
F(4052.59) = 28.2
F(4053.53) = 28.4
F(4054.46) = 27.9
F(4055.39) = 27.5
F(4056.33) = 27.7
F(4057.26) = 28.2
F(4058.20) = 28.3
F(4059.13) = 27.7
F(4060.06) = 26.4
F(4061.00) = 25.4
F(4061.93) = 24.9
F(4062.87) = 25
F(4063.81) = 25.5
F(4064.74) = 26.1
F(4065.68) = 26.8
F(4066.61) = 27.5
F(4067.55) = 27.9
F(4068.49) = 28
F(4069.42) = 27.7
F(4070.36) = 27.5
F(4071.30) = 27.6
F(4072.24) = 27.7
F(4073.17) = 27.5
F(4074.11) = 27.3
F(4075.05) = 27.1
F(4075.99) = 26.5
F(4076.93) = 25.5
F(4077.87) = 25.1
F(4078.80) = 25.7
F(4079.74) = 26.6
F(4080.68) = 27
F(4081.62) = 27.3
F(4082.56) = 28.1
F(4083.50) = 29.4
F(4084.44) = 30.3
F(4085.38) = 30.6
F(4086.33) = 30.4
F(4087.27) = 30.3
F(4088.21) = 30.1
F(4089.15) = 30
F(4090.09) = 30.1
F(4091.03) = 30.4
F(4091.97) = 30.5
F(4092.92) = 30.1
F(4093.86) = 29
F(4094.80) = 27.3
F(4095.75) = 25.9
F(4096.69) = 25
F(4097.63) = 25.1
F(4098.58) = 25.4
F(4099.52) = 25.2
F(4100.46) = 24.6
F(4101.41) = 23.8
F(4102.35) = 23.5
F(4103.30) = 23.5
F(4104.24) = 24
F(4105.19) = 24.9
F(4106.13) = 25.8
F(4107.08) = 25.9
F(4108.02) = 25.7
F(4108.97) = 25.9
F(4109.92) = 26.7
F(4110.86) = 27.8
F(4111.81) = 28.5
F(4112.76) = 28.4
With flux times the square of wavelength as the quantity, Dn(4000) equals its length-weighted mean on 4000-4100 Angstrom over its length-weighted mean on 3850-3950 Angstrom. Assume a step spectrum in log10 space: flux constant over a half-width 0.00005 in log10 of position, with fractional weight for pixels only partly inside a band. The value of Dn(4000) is 1.92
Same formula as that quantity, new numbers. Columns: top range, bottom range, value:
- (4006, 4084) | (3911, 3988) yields 1.74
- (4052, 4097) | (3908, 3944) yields 1.98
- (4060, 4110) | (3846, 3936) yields 1.91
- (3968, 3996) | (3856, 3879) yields 1.63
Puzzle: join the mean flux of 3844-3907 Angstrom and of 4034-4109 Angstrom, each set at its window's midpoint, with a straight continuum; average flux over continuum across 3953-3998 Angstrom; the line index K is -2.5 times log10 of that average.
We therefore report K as 0.13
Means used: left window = 15.3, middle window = 19.1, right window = 27.1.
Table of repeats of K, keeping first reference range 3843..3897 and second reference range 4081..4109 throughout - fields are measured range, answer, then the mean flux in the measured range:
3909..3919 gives -0.242 mag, 21.2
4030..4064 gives -0.094 mag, 26.8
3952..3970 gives 0.319 mag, 14.6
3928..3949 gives 0.434 mag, 12.4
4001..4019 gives -0.242 mag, 28.1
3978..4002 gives -0.159 mag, 24.7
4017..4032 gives -0.244 mag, 29.1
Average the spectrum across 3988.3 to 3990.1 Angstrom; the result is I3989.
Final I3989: 23.8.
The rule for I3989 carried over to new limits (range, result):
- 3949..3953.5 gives 21.9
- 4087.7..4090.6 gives 30.1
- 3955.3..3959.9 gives 18.3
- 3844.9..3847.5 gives 14.1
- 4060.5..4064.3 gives 25.2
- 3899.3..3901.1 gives 19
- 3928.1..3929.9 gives 11.1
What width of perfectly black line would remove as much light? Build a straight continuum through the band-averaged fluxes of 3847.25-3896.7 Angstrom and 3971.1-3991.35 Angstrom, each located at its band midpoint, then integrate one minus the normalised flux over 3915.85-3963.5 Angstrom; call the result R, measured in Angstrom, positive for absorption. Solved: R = 8.6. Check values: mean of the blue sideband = 14.5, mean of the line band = 15.5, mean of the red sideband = 21.6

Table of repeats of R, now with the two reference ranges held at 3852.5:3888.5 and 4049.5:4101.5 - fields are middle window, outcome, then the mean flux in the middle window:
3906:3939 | 2.8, 15.5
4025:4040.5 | -1.5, 27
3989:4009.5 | -3.7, 26.4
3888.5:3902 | -2.8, 18.5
